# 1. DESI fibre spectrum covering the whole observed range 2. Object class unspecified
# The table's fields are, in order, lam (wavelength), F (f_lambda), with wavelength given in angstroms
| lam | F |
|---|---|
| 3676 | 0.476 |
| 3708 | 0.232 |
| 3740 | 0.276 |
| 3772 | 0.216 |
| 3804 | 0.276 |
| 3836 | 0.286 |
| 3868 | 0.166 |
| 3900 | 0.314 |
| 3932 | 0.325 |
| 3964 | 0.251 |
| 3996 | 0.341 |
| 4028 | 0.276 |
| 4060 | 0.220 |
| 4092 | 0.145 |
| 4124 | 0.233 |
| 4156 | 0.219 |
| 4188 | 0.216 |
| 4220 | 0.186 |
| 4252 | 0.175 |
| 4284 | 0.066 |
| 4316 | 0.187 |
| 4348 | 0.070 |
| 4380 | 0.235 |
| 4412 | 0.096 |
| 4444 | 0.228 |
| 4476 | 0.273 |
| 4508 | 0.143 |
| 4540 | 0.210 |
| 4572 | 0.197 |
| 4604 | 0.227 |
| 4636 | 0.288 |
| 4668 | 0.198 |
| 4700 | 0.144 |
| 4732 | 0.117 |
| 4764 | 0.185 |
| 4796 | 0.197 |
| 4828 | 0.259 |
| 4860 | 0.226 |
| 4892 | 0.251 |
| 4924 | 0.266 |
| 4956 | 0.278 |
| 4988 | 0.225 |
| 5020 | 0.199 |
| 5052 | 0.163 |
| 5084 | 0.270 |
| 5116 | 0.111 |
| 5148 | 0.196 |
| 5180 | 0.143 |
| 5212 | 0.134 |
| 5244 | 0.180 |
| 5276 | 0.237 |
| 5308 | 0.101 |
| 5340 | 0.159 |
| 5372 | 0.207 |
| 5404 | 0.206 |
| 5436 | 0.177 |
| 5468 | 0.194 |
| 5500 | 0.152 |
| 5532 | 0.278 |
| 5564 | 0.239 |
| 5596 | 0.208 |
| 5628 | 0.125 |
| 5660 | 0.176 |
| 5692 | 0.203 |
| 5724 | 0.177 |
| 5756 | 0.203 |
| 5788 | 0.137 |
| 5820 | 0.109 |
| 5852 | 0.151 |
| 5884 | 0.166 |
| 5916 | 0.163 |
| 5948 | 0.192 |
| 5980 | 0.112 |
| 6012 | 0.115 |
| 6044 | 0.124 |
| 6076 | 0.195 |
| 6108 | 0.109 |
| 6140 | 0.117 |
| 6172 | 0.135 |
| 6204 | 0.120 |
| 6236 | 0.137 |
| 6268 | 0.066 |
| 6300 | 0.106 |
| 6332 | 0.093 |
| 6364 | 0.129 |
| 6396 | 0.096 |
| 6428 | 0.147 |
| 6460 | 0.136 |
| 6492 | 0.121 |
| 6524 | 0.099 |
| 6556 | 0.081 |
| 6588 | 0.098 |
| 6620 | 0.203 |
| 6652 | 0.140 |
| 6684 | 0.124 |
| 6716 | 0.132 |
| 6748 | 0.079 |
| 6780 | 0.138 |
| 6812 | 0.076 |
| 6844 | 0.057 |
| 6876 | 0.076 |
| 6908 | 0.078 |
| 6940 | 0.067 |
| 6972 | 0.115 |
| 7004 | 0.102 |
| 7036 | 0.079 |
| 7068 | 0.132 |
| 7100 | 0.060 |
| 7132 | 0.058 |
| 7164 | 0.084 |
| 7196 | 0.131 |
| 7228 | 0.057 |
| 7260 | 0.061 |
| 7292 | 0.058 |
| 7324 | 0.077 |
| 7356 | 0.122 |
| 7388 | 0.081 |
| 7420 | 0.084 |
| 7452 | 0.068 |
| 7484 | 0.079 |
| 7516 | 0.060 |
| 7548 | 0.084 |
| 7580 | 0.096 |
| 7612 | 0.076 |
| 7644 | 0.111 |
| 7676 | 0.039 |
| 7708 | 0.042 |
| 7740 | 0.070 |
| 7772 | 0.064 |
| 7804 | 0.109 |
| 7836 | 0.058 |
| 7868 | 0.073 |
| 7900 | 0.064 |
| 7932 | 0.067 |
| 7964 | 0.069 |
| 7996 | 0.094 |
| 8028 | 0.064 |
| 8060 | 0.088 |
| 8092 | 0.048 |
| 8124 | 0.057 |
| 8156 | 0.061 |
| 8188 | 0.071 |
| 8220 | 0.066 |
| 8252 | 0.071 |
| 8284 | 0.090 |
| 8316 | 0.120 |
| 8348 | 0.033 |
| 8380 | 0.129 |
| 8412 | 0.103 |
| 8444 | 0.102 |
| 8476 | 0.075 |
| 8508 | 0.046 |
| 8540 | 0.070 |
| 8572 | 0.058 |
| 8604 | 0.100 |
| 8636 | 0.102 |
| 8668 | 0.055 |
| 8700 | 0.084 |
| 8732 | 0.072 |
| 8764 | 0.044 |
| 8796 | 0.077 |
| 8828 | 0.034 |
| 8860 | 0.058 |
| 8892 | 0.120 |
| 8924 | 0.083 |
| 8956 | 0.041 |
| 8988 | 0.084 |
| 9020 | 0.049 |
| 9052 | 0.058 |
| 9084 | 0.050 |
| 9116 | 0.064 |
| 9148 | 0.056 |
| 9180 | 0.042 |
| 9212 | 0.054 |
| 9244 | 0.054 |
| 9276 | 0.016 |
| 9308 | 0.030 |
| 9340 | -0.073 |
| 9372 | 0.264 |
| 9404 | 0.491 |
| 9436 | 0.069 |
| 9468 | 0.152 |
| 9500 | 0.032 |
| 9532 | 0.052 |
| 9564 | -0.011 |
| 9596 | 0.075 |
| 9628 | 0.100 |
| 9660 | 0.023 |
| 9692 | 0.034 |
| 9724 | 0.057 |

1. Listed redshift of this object 1.521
